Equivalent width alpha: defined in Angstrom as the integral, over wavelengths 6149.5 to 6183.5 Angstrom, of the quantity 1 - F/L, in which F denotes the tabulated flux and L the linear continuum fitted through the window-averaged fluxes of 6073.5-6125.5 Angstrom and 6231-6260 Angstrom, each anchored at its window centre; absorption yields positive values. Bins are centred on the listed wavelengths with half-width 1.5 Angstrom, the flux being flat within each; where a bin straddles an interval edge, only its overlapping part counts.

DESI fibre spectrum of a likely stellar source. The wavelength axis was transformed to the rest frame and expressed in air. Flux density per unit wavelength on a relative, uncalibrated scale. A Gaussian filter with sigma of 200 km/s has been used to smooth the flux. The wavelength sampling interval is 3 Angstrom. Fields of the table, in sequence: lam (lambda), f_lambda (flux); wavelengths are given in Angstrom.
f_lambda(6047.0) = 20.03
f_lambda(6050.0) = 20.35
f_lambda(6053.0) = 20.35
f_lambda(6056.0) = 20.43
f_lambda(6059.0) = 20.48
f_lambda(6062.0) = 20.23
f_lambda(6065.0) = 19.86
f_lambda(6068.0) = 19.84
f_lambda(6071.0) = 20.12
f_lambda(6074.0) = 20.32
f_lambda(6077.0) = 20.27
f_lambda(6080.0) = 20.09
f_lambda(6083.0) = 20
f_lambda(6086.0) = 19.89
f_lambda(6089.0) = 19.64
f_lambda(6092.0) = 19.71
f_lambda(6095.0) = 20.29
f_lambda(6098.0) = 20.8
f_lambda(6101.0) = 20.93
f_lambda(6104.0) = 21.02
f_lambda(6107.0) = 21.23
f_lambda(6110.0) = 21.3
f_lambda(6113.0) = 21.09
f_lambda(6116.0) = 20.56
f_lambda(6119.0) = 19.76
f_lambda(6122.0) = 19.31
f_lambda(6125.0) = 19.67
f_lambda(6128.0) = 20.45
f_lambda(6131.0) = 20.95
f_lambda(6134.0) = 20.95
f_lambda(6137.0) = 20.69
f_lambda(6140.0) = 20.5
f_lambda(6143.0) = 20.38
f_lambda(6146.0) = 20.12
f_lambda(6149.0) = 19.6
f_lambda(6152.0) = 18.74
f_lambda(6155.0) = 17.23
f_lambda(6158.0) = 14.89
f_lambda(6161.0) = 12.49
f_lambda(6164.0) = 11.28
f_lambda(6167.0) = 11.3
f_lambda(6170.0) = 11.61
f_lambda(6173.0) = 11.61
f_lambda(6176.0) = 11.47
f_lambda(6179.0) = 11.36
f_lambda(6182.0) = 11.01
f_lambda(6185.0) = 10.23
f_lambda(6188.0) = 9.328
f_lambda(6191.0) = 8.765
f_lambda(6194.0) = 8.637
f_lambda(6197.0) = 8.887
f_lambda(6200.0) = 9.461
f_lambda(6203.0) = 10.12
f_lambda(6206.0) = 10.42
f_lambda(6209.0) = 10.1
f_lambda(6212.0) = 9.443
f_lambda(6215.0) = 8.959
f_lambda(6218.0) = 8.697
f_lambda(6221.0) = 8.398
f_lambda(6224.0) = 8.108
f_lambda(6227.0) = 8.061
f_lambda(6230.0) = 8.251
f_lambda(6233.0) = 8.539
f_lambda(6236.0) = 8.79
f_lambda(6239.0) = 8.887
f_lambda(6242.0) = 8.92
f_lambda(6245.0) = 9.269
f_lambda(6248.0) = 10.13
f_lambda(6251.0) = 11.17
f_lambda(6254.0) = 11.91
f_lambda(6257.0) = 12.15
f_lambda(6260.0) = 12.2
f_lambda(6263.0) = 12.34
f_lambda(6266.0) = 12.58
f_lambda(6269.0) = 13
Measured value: 5.45 Angstrom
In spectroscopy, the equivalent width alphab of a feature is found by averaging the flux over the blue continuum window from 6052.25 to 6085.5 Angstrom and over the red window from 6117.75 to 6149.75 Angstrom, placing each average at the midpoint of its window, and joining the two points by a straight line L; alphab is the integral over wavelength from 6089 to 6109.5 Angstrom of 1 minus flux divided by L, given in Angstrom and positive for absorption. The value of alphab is -0.4 Angstrom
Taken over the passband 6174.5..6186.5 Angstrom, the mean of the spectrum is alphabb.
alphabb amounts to 11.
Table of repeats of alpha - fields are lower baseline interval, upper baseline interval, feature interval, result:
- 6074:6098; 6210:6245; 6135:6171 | -4.6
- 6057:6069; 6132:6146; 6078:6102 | 0.2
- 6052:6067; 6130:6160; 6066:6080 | 0.0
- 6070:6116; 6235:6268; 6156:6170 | 3.2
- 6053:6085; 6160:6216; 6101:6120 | -4.7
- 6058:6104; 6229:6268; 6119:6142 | -4.0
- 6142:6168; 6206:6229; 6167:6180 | 2.4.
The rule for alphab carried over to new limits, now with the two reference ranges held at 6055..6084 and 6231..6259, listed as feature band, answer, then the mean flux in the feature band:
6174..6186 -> 2.34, 11.1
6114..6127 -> -2.03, 19.9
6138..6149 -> -3.04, 20.2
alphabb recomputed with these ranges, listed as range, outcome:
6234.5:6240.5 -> 8.84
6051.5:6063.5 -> 20.4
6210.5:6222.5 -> 8.87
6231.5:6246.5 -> 8.88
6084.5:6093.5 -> 19.7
